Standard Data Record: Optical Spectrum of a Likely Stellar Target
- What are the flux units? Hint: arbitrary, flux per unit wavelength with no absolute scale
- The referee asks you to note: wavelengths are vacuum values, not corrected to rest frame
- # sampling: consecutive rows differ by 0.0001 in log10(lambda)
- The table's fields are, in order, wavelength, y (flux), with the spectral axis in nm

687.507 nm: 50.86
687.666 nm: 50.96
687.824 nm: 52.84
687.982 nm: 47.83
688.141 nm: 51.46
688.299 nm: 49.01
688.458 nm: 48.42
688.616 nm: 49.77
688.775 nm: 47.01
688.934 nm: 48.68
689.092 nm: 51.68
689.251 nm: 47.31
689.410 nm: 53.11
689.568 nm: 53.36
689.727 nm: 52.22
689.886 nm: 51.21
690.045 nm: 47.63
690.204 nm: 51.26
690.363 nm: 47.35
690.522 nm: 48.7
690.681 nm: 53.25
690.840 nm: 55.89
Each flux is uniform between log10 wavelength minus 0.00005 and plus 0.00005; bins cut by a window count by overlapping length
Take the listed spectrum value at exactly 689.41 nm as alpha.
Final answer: 53.11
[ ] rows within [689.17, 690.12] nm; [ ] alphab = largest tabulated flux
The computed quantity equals 53.36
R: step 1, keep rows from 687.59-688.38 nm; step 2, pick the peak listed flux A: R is 52.84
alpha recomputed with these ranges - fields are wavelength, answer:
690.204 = 51.26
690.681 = 53.25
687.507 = 50.86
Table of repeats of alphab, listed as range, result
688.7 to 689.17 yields 51.68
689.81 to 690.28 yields 51.26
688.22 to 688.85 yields 49.77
